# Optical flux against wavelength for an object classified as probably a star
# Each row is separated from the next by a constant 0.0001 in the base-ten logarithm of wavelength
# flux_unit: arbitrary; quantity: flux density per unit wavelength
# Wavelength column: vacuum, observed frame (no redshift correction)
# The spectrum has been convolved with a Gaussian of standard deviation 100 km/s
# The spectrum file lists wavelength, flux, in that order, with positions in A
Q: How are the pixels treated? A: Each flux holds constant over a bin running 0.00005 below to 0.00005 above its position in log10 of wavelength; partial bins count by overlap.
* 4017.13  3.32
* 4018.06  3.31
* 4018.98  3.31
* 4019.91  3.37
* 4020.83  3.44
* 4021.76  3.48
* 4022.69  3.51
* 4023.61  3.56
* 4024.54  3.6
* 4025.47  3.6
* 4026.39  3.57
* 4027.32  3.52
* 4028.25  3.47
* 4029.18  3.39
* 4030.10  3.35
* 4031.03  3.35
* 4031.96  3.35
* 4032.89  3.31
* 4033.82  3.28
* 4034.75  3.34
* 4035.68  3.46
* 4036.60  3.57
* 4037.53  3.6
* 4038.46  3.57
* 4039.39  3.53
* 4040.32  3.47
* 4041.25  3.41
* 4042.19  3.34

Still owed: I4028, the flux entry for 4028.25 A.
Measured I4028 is 3.47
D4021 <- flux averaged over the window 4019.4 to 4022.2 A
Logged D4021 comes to 3.42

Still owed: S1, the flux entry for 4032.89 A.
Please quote 3.31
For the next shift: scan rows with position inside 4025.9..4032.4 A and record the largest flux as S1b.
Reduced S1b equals 3.57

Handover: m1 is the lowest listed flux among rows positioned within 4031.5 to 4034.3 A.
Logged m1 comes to 3.28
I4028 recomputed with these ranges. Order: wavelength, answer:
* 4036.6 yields 3.57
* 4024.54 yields 3.6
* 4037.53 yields 3.6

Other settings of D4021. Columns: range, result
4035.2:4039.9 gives 3.55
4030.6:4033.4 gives 3.33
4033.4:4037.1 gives 3.42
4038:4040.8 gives 3.52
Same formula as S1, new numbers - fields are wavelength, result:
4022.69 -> 3.51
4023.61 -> 3.56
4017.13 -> 3.32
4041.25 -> 3.41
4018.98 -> 3.31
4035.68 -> 3.46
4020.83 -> 3.44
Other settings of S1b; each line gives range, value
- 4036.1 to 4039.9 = 3.6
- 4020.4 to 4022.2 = 3.48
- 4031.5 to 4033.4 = 3.35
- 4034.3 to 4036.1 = 3.46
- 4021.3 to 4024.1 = 3.56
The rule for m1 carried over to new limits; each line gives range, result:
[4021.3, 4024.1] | 3.48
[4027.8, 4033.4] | 3.31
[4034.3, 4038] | 3.34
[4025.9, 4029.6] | 3.39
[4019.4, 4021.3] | 3.37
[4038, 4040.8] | 3.47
